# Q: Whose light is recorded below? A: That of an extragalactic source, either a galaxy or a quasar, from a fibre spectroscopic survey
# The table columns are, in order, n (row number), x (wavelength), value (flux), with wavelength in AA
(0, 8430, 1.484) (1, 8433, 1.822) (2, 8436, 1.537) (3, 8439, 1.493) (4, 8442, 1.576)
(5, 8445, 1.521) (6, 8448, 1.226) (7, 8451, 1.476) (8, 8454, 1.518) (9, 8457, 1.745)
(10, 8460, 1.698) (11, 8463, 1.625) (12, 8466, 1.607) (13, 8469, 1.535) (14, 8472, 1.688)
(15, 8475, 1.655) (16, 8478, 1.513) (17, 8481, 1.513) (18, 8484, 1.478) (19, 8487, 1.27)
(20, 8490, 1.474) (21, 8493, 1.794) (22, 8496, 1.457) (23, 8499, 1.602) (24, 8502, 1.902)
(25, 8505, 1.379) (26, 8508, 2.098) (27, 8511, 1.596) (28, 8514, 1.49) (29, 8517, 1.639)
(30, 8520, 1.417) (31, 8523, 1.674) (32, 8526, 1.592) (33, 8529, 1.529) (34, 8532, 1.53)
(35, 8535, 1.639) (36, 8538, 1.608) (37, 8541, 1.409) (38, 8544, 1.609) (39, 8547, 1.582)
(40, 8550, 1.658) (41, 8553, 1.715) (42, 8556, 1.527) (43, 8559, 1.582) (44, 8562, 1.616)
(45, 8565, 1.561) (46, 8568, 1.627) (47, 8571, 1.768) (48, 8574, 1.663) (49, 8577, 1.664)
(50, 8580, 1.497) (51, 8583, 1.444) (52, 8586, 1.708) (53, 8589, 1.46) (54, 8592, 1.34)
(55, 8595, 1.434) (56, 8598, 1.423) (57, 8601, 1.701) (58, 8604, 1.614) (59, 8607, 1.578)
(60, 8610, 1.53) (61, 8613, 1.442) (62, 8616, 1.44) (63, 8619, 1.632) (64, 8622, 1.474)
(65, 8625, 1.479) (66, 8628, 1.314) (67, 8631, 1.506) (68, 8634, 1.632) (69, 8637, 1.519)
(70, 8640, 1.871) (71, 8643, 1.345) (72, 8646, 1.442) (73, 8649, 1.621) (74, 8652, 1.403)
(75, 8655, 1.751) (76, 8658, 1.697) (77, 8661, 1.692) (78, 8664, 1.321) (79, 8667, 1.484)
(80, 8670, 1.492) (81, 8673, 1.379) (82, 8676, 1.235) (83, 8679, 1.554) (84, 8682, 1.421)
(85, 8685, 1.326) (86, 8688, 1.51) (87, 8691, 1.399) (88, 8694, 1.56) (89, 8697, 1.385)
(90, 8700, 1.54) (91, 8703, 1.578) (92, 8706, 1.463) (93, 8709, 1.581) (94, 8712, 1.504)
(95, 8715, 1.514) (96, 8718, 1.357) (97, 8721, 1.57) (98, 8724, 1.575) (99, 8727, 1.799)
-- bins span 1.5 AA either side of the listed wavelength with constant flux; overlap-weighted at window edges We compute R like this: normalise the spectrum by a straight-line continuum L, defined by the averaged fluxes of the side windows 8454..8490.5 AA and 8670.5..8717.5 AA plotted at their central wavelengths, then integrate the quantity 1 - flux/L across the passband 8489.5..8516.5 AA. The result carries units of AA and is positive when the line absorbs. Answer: -1.69 AA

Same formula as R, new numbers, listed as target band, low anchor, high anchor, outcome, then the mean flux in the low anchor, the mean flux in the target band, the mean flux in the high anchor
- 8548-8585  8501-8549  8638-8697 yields -0.91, 1.6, 1.61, 1.5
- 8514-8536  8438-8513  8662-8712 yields -0.26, 1.58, 1.57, 1.46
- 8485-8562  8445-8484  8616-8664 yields -1.68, 1.56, 1.59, 1.55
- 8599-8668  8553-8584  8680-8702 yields -0.85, 1.6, 1.54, 1.45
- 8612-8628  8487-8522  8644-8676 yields 0.61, 1.61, 1.48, 1.51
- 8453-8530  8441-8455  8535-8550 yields -4.45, 1.46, 1.6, 1.57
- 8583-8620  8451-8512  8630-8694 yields 0.44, 1.6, 1.52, 1.51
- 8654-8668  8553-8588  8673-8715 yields -0.78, 1.61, 1.59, 1.46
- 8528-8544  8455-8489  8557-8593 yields 0.28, 1.57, 1.55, 1.58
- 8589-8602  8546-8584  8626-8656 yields 0.96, 1.61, 1.46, 1.54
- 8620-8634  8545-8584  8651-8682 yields 0.65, 1.61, 1.47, 1.5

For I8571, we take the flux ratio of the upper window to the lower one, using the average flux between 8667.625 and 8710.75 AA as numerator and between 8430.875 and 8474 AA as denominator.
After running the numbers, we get 0.93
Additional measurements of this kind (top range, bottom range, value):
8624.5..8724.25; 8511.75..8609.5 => 0.95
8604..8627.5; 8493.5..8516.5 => 0.91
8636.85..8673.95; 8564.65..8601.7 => 0.99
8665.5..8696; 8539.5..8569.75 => 0.90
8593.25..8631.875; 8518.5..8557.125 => 0.95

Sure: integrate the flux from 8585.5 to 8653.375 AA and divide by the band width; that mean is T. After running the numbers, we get 1.52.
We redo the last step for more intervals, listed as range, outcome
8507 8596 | 1.59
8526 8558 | 1.58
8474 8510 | 1.59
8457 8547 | 1.59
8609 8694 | 1.5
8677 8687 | 1.43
